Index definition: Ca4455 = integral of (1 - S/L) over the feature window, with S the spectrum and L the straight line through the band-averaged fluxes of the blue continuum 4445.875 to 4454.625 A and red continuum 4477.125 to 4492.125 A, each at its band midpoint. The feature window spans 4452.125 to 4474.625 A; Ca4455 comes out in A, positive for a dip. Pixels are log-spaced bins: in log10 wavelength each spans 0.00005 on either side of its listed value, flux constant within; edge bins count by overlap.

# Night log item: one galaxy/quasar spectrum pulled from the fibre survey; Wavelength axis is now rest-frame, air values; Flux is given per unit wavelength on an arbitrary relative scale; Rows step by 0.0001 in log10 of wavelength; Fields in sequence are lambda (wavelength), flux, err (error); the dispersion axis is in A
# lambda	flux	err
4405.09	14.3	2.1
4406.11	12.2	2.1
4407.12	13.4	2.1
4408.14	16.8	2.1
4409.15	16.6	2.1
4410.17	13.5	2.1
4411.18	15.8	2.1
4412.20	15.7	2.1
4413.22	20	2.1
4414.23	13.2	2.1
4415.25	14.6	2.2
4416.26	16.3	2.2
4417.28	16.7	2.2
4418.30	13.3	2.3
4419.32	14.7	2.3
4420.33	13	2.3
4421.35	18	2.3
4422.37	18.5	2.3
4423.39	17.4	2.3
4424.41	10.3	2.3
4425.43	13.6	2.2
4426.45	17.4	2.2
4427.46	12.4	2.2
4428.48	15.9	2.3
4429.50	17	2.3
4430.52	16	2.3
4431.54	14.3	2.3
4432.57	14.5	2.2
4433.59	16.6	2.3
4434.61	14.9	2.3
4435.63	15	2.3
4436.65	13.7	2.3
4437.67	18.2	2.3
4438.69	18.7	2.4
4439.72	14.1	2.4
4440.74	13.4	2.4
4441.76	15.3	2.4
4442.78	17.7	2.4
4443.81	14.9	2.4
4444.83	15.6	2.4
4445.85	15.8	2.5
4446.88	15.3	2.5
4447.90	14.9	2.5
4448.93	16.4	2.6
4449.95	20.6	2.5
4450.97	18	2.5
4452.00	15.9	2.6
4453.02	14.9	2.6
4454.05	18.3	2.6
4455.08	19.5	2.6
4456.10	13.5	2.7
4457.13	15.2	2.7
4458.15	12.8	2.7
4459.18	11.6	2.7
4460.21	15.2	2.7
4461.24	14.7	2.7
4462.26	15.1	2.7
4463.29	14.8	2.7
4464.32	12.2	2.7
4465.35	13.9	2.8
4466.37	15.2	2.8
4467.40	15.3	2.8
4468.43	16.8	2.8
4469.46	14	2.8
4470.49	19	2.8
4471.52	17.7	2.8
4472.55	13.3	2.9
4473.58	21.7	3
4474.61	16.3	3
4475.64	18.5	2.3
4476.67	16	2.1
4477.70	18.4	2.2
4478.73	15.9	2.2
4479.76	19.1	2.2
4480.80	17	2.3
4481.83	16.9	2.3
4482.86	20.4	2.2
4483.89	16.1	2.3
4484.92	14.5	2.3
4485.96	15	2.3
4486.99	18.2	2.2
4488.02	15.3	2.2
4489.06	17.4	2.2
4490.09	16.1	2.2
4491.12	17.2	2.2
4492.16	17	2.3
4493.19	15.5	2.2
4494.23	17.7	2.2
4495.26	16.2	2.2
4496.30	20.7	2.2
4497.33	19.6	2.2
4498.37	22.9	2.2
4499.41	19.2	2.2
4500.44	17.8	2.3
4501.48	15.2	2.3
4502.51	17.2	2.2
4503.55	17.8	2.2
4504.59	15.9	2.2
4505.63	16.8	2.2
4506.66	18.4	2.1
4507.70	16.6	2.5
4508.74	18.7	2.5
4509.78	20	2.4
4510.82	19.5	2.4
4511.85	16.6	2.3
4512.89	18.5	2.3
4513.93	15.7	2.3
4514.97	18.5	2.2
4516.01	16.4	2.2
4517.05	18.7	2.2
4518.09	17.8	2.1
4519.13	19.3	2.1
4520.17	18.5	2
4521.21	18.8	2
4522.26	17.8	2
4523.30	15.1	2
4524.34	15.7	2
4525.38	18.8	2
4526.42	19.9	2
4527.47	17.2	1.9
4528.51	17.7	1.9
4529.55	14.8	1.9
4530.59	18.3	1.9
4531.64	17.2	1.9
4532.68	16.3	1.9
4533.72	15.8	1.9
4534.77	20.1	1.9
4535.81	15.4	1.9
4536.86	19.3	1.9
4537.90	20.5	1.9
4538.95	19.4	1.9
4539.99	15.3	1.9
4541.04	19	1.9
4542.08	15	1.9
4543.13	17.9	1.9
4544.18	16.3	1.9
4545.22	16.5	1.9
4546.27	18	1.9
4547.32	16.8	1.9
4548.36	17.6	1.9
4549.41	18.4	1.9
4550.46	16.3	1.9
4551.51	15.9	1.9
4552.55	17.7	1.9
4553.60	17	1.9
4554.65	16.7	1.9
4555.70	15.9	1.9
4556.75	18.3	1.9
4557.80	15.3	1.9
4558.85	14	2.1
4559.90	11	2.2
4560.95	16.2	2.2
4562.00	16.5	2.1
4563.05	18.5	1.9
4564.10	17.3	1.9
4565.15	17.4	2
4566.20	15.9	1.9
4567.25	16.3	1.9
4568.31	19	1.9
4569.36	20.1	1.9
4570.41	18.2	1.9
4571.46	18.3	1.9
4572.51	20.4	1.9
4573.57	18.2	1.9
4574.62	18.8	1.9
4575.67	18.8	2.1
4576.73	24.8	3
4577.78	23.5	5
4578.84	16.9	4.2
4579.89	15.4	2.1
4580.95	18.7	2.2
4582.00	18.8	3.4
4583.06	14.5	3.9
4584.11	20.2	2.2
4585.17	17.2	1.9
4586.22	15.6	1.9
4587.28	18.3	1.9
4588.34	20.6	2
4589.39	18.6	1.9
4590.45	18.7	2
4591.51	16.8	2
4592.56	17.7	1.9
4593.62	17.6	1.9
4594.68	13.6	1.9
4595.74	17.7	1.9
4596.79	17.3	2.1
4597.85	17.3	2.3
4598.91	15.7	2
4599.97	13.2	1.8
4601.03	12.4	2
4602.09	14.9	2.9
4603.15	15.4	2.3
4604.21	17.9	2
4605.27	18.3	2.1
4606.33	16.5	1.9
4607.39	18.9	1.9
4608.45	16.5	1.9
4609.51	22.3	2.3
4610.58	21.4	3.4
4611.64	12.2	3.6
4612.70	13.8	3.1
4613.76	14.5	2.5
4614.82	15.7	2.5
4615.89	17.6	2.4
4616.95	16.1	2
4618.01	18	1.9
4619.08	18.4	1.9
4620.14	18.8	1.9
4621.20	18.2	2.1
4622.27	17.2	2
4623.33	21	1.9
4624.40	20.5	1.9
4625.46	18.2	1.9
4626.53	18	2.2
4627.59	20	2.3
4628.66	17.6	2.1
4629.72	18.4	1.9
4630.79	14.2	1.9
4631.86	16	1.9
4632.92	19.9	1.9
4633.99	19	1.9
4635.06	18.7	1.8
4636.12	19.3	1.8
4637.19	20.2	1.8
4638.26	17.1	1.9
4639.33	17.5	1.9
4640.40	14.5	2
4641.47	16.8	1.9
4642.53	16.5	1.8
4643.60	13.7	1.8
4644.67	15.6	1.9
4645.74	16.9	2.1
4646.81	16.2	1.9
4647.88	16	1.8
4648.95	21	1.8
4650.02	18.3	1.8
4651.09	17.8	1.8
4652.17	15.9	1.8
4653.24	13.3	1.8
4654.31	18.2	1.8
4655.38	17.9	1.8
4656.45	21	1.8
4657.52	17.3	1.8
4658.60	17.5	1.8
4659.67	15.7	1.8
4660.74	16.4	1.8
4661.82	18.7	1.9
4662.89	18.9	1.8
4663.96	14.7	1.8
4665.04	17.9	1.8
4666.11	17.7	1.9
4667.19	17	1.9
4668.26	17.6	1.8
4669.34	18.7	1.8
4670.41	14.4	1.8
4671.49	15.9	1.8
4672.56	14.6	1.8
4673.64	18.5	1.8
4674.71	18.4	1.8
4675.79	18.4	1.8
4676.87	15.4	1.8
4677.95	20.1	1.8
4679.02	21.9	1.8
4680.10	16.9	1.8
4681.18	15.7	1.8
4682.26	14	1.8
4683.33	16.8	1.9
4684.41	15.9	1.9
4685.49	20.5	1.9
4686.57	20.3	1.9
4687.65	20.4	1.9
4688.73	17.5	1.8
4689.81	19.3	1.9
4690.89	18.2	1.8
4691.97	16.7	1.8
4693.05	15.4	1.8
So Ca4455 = 1.8 A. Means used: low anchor 16.7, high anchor 17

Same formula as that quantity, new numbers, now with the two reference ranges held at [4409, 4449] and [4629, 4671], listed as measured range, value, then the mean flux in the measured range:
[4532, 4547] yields -1.0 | 17.5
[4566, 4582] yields -2.2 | 18.9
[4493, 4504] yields -1.5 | 18.2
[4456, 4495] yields -0.6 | 16.1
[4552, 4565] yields 0.2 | 16.2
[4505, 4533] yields -2.6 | 17.7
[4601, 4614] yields 0.1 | 16.7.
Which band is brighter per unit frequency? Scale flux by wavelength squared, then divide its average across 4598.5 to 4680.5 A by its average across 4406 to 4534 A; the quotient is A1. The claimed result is 1.1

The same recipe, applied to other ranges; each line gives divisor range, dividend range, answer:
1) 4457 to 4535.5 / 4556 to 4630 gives 1.07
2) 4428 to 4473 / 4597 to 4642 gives 1.20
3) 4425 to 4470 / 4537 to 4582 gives 1.20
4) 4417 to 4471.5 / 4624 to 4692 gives 1.24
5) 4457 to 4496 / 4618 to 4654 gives 1.17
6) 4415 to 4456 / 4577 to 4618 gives 1.17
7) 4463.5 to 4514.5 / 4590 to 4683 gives 1.07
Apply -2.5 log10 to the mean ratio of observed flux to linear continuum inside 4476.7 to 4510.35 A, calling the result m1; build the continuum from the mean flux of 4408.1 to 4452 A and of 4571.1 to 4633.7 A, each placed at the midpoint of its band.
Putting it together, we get -0.07 mag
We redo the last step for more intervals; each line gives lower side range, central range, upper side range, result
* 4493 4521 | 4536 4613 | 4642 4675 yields 0.014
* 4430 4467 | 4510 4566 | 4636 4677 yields -0.069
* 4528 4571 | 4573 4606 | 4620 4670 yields -0.015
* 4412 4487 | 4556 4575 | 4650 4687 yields -0.034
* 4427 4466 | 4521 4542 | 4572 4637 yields -0.055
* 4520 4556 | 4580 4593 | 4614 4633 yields -0.015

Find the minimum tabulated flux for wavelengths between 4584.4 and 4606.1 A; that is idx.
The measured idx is 12.4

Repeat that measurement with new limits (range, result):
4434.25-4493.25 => 11.6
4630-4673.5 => 13.3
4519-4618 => 11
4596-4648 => 12.2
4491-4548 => 14.8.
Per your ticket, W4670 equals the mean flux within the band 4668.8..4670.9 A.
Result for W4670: 16.6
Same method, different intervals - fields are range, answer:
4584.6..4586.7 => 16.5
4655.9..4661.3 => 17.6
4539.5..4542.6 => 16.5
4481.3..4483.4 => 18.7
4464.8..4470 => 15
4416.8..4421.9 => 15.2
